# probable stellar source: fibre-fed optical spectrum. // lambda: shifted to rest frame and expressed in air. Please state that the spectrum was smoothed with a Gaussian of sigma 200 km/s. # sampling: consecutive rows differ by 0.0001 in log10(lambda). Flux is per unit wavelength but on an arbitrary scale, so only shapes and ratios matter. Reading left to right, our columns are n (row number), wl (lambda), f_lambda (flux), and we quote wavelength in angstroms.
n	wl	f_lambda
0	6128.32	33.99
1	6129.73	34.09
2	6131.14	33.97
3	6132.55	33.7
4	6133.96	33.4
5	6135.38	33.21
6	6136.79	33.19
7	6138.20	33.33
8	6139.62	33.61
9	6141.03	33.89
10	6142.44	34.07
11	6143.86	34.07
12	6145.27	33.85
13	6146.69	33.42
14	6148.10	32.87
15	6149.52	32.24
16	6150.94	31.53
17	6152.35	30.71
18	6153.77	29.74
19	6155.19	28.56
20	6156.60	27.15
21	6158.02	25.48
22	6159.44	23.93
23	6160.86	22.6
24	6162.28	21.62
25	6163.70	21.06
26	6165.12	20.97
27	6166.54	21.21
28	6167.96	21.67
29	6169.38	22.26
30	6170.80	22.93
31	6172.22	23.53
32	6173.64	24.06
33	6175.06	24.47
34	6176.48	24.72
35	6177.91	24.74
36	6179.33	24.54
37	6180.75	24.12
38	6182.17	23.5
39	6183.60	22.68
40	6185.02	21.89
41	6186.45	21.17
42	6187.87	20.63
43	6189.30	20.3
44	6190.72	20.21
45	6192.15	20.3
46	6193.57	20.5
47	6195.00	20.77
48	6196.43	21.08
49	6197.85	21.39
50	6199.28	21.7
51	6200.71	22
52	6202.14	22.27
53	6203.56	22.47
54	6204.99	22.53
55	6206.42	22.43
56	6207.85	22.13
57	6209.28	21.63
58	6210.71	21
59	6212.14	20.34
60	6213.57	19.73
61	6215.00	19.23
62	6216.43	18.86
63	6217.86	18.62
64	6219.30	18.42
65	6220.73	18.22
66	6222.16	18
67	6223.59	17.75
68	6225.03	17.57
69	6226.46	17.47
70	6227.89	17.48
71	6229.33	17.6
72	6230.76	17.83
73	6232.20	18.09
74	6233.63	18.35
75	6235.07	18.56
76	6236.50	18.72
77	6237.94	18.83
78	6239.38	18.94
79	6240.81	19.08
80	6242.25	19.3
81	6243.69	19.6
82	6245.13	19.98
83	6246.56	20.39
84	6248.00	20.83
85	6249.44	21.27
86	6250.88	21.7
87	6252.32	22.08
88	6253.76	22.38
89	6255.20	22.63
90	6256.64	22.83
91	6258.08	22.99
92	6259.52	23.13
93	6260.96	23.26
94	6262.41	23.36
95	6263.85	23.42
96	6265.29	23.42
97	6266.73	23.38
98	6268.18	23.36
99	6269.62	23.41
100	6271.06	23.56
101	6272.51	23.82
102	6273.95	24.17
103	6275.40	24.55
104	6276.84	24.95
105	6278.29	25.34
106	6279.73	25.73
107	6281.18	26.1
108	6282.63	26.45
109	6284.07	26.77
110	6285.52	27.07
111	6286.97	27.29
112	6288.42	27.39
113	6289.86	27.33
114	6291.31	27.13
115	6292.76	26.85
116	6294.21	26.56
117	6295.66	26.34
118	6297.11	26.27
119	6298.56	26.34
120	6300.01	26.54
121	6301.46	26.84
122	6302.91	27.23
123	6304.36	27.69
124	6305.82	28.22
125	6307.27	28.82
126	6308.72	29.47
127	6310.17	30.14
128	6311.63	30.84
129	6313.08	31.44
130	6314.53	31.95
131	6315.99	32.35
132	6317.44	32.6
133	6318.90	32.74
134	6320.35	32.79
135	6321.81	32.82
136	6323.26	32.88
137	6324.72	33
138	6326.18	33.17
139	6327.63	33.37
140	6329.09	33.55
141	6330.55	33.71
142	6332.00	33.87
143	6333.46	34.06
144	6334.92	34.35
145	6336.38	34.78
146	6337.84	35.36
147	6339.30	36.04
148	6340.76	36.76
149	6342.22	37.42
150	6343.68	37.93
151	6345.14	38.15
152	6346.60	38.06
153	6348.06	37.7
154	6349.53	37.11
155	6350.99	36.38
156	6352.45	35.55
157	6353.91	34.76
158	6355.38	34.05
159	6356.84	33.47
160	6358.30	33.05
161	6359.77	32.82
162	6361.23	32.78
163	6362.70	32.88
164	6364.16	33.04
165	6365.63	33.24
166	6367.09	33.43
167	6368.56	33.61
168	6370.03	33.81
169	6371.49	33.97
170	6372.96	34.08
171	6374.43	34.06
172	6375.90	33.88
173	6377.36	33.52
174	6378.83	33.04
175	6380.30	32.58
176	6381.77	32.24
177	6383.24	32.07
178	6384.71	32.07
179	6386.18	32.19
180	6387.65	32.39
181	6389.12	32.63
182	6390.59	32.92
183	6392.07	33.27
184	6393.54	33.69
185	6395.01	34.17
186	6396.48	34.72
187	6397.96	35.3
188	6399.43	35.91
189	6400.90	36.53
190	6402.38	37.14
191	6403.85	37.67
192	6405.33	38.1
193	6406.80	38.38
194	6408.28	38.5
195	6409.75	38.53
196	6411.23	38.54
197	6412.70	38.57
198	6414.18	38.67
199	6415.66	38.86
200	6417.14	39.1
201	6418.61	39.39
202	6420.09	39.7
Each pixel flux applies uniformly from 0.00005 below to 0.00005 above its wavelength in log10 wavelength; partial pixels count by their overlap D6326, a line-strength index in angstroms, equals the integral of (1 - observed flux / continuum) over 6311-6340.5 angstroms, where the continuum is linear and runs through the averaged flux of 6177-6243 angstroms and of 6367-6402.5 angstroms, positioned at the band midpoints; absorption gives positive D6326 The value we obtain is -4.2 angstroms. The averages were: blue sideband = 20.3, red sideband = 33.7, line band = 33.4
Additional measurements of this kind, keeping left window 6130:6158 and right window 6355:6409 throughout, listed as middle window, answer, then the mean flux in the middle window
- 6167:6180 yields 3.6 angstroms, 23.6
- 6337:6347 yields -1.0 angstroms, 37.1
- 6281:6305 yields 4.7 angstroms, 26.9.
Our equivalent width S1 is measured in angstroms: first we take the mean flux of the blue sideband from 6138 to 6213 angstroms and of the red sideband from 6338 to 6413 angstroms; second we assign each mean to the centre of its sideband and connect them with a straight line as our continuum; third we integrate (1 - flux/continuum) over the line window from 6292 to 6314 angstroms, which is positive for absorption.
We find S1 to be 2.3 angstroms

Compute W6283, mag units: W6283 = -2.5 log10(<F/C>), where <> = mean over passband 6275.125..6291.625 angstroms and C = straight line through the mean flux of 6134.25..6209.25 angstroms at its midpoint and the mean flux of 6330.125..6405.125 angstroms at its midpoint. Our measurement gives 0.16 mag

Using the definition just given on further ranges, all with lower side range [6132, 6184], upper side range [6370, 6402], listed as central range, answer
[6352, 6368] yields -0.019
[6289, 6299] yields 0.169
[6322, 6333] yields -0.042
